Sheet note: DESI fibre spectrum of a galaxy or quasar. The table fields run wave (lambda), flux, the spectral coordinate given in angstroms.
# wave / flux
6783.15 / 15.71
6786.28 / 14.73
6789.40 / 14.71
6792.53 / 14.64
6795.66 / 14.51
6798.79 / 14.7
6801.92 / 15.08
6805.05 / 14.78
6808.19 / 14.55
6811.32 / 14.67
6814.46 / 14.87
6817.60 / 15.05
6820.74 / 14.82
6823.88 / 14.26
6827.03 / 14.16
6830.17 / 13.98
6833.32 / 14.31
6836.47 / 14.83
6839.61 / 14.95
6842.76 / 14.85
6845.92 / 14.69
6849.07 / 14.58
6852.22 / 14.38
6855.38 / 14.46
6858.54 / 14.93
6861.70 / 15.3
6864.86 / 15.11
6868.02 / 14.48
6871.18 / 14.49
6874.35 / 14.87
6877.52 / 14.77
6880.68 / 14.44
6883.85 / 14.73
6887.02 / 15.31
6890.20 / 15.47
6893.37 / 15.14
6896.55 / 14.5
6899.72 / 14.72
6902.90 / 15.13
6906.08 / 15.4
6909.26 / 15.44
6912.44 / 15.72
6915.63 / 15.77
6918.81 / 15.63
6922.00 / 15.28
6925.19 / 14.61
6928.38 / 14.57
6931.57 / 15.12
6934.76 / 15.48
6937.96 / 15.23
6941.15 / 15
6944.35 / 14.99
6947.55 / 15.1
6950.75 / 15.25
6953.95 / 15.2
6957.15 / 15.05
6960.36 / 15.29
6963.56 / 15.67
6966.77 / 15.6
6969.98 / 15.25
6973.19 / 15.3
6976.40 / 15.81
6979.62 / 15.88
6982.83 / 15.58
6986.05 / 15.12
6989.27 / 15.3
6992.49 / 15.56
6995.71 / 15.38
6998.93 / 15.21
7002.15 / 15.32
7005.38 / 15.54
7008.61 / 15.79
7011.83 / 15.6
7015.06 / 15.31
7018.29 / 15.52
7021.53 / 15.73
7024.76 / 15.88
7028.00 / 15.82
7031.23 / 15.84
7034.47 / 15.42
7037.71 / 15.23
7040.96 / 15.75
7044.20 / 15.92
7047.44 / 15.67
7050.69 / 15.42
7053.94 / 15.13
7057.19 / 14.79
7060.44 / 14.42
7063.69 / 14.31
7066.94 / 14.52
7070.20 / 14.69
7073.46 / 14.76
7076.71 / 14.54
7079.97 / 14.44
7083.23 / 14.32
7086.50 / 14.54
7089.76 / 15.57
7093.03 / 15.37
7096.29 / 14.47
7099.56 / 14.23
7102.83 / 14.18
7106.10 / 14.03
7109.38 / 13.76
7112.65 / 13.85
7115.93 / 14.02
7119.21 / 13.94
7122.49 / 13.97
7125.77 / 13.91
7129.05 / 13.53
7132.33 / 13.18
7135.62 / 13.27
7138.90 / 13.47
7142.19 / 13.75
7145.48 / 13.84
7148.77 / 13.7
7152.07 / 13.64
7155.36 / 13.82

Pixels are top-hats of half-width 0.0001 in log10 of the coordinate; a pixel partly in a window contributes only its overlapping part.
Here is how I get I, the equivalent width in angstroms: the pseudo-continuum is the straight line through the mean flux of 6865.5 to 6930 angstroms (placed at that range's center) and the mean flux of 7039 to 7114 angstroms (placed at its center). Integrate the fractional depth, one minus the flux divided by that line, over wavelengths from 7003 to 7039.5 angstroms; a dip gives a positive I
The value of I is -1.9 angstroms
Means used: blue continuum 15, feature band 15.6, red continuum 14.7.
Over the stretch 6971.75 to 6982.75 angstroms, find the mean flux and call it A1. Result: 15.7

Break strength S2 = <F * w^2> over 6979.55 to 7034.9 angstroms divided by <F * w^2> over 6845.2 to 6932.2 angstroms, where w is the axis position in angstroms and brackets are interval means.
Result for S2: 1.1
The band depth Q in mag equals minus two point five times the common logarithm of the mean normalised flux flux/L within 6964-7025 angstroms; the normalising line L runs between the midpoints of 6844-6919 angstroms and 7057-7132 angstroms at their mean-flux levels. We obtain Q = -0.06 mag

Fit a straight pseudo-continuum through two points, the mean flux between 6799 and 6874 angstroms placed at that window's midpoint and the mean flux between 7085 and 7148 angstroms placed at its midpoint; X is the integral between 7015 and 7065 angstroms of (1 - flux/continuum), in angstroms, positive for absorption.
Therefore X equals -4.1 angstroms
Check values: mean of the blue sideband 14.7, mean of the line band 15.4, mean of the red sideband 14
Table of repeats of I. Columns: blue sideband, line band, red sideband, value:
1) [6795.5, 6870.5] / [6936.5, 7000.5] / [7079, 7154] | -4.3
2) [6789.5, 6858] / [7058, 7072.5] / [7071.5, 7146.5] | -0.3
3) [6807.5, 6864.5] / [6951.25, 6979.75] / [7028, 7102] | -1.1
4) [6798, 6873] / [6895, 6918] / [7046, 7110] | -0.9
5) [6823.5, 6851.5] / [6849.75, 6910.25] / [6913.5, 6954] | -0.3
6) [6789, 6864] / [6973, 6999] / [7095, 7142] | -2.3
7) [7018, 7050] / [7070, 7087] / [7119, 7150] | 0.3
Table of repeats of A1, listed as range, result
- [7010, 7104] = 15.1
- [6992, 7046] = 15.6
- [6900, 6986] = 15.3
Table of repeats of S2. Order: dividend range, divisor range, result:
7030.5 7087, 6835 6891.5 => 1.07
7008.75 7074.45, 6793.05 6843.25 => 1.11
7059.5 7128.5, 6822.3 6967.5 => 1.02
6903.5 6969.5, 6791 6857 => 1.08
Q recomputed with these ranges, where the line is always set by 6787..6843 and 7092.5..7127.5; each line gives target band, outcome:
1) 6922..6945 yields -0.04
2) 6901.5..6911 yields -0.06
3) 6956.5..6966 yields -0.07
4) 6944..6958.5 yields -0.05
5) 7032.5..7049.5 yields -0.10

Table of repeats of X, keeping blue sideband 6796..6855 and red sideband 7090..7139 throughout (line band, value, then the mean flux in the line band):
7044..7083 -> -1.96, 14.8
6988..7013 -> -2.12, 15.5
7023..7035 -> -1.33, 15.8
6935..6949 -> -0.72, 15.1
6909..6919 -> -0.85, 15.7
